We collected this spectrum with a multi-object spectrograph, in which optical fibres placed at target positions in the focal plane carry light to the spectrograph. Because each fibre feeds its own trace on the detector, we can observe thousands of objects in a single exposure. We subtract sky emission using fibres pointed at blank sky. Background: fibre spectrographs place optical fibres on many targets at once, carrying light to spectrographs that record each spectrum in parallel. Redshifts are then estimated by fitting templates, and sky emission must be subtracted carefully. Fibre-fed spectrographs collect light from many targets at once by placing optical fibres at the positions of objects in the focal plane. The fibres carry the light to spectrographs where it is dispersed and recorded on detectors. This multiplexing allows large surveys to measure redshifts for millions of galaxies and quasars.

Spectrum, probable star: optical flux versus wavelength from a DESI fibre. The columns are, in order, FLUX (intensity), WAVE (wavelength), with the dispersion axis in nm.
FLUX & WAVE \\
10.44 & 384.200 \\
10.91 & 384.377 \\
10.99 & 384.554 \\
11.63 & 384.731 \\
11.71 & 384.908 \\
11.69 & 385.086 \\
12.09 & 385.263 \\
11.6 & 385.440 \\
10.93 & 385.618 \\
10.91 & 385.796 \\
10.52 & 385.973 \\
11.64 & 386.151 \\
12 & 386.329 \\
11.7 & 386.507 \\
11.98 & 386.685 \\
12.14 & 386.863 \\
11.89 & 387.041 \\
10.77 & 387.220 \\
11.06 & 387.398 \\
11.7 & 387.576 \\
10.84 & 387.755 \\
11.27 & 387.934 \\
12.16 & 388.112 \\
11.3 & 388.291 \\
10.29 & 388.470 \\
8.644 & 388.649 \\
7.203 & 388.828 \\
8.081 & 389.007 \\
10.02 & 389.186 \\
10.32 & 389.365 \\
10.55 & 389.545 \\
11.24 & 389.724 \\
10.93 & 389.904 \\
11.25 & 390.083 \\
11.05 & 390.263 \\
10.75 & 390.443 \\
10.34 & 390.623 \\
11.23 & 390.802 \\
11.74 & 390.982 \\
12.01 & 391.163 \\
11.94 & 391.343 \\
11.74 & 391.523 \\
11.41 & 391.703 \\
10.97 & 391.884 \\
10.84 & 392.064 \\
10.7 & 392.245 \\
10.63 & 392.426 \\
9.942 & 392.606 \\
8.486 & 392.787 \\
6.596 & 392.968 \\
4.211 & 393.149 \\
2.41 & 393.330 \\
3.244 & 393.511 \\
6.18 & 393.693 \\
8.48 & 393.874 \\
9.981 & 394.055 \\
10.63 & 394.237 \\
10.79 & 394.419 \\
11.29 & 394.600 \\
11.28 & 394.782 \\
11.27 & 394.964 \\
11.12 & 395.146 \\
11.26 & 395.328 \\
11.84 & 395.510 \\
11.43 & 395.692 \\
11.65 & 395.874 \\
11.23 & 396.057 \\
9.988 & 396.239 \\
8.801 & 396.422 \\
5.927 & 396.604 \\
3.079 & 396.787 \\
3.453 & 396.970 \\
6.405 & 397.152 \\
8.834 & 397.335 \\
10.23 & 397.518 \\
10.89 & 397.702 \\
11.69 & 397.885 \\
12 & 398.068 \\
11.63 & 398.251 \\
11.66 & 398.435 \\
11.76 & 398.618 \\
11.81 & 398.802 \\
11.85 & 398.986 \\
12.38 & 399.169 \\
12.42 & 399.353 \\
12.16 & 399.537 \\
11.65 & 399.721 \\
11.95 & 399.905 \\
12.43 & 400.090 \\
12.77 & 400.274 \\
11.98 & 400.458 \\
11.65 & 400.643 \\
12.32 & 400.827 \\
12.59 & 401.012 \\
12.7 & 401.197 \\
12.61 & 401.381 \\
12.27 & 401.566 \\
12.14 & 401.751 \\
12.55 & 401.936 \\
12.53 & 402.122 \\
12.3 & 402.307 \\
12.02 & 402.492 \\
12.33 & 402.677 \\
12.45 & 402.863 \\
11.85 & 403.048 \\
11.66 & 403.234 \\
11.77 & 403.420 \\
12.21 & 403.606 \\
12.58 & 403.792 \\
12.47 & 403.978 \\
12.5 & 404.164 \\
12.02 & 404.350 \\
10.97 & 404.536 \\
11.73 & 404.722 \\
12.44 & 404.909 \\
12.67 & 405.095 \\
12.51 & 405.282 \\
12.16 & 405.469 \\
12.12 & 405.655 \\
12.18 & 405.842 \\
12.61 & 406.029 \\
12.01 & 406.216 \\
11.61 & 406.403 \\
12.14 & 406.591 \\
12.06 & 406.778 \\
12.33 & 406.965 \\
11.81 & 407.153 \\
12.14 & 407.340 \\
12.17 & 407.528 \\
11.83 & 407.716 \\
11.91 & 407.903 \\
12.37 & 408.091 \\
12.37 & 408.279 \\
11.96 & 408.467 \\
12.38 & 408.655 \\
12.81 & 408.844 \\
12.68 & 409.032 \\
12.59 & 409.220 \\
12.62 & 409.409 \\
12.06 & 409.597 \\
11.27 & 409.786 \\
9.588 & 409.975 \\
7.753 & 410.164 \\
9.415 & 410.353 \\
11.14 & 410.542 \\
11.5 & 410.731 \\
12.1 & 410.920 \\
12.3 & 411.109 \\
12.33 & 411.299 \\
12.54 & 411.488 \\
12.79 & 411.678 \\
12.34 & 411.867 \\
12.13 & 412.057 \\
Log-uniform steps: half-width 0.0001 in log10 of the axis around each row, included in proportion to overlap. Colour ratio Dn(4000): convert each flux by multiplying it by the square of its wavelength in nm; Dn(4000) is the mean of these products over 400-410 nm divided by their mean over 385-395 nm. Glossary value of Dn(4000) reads 1.3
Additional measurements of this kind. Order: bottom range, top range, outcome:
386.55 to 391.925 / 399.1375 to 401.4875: 1.19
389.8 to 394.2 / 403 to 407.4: 1.37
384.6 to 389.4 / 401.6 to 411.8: 1.21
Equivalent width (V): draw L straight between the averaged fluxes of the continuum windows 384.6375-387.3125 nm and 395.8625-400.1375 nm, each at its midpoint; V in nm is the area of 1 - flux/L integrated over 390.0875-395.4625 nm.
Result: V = 0.50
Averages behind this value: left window 11.5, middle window 9.78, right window 10.2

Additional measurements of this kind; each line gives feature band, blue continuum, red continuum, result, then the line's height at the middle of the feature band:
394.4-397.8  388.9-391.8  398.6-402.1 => 0.63 nm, 11.7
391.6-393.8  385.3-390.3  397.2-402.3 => 0.64 nm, 11.3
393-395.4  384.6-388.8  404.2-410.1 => 0.62 nm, 11.5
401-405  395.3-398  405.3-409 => -0.46 nm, 11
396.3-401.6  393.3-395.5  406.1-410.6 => -0.33 nm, 10.1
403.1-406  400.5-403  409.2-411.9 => -0.02 nm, 12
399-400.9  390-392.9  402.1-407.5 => -0.08 nm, 11.7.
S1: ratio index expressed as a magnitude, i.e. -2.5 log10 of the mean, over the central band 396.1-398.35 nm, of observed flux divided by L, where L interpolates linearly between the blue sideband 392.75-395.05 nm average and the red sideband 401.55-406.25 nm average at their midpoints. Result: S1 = 0.10 mag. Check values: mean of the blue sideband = 8.05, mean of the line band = 8.65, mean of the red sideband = 12.2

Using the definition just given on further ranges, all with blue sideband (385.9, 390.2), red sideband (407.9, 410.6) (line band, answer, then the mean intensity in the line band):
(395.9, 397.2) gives 0.46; 7.24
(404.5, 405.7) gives -0.07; 12.1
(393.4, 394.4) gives 0.37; 7.81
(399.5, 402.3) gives -0.10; 12.3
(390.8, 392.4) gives -0.04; 11.4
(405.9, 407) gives -0.06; 12.1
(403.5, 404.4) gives -0.09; 12.4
